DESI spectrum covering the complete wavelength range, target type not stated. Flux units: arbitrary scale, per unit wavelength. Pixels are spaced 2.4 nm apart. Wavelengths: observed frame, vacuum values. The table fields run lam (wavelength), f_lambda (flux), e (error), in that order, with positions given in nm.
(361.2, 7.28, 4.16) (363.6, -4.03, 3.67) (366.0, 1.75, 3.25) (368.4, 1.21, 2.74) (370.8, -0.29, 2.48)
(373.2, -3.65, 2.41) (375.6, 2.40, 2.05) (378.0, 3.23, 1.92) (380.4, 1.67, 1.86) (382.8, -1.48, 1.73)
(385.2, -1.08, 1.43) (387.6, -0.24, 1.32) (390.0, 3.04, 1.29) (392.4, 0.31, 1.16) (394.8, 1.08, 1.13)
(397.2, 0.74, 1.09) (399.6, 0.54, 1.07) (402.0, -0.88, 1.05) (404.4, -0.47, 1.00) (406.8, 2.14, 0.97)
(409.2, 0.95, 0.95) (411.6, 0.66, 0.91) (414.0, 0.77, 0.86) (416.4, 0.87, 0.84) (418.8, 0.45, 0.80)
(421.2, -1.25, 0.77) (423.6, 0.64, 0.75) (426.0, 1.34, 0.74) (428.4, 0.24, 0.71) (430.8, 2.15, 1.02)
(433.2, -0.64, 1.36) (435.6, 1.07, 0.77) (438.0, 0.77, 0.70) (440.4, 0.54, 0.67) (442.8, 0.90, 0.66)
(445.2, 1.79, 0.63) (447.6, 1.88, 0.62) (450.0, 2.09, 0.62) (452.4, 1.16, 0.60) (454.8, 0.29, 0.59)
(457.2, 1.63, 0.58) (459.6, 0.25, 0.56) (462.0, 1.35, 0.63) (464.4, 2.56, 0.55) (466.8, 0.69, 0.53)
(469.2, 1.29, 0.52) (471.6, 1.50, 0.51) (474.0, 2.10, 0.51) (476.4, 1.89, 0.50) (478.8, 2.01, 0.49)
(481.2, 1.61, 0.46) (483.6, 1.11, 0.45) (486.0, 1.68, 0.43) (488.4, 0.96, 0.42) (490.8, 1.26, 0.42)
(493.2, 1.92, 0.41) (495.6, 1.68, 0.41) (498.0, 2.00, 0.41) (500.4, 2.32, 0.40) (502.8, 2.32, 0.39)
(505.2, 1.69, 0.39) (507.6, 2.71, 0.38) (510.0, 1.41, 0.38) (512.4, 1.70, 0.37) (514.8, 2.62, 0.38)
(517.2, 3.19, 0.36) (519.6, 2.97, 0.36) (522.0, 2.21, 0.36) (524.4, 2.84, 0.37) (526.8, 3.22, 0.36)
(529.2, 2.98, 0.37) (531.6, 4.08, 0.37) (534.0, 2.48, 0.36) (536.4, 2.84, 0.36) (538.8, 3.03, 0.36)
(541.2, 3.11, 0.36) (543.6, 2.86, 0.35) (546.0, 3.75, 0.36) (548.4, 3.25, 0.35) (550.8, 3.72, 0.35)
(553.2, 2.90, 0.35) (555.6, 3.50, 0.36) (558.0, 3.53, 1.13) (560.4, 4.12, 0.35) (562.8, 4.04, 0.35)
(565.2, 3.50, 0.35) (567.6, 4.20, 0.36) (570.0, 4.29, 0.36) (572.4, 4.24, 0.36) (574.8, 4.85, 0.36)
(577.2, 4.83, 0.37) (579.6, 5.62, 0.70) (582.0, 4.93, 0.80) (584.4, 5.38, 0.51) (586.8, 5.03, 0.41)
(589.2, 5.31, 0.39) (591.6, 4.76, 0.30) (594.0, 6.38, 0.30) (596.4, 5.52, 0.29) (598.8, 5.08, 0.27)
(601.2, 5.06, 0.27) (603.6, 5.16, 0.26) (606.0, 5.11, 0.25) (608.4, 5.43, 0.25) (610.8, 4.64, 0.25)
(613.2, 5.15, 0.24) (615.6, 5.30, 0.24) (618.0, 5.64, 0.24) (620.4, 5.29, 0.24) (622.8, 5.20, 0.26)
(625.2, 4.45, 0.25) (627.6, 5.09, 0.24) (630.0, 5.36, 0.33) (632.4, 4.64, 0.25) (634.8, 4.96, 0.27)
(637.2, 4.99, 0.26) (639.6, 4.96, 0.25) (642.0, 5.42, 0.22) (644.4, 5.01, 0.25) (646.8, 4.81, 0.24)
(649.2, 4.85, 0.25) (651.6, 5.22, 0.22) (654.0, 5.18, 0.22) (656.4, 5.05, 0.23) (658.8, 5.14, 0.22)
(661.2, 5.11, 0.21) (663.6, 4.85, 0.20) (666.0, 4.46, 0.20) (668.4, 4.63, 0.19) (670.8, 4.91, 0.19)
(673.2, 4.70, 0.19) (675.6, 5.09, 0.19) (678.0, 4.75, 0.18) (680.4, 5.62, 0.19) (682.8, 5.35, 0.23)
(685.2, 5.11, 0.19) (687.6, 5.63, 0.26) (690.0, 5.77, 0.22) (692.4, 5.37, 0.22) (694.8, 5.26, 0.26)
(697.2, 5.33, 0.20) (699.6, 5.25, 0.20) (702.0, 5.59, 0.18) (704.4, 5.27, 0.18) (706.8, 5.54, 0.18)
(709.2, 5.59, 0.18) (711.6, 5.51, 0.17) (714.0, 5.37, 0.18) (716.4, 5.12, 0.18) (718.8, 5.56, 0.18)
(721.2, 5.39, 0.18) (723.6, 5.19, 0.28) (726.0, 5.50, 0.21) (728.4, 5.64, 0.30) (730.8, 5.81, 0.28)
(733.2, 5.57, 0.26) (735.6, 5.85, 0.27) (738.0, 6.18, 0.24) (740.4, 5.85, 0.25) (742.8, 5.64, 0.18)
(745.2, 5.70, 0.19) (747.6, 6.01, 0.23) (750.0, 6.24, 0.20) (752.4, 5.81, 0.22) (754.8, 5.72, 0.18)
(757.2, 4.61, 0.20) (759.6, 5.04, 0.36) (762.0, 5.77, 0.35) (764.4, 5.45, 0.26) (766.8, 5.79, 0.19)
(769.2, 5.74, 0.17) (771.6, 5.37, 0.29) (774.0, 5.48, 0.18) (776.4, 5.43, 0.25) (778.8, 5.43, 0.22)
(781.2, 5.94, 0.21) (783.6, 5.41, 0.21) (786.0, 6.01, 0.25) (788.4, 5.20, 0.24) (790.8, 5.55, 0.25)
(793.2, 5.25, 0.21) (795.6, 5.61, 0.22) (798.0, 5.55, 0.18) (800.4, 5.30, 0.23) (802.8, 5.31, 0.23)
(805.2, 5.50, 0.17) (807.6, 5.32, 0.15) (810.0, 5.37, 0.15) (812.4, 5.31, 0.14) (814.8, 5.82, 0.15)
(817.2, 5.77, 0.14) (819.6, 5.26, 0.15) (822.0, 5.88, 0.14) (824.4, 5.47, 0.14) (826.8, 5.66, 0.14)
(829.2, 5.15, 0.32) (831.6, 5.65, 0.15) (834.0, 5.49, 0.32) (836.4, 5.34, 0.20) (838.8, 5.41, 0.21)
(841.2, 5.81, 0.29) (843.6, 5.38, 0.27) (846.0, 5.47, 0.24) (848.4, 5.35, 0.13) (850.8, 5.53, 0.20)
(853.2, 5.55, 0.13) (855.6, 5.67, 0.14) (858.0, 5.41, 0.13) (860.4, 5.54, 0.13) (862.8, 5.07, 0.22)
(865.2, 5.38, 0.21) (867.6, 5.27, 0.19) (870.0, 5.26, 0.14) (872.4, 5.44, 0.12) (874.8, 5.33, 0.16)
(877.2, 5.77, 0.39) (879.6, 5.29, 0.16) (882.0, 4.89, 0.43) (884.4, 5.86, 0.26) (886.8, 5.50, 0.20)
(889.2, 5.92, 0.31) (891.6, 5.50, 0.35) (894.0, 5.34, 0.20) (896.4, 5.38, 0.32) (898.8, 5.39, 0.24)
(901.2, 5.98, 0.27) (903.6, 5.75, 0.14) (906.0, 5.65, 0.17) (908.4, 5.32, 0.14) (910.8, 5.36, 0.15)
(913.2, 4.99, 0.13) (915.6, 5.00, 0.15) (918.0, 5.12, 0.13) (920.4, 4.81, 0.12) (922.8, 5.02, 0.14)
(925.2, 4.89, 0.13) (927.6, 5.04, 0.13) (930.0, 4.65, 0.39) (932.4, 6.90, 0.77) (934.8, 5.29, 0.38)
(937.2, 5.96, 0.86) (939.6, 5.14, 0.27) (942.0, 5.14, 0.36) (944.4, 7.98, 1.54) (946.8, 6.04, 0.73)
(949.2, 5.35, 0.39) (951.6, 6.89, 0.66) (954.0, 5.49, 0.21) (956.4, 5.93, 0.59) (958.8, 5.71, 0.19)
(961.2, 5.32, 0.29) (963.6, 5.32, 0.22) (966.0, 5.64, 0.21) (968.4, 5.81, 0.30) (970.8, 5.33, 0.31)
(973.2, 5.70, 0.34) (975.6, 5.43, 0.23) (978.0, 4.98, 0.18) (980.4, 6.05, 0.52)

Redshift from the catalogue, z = 0.29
